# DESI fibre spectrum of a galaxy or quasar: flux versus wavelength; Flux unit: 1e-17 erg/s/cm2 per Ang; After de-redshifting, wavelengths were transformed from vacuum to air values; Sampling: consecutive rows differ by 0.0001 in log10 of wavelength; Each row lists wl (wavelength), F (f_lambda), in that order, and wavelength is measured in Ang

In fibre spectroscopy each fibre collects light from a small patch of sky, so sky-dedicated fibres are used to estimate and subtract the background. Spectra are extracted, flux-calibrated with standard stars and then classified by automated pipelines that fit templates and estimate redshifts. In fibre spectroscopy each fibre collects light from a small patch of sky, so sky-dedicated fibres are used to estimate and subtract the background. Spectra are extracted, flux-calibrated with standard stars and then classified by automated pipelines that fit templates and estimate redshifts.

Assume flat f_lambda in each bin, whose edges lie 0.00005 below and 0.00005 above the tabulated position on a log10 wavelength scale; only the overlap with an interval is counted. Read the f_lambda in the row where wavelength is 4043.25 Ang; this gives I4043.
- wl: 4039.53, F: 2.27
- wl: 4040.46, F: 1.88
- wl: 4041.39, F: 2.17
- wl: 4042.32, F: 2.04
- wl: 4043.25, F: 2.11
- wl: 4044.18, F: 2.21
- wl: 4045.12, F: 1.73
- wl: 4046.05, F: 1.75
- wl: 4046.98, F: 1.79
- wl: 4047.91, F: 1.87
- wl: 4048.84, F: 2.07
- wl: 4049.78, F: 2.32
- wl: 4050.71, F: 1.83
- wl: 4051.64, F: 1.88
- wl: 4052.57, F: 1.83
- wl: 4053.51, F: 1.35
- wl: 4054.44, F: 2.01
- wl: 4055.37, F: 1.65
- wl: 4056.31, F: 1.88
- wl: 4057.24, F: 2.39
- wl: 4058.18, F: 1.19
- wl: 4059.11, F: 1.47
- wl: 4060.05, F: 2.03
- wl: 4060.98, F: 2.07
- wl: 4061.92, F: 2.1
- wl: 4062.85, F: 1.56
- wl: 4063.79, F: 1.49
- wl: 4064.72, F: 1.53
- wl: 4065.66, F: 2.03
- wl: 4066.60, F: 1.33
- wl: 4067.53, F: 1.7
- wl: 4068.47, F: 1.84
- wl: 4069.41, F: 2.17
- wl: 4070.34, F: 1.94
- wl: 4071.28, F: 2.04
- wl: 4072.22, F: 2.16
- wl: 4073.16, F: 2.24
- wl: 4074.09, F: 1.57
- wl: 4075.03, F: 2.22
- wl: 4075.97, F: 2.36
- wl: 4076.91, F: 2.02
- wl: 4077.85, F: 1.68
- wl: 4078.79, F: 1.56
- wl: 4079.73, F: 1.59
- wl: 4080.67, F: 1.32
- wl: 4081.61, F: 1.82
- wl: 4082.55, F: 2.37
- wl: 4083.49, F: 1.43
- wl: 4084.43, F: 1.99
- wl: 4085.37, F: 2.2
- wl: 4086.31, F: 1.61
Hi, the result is 2.11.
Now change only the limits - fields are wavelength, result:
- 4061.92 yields 2.1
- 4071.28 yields 2.04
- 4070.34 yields 1.94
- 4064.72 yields 1.53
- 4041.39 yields 2.17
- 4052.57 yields 1.83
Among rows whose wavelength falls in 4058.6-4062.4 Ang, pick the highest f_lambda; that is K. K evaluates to 2.1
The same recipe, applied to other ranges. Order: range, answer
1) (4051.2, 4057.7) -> 2.39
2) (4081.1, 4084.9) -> 2.37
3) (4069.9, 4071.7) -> 2.04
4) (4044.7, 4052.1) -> 2.32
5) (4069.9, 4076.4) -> 2.36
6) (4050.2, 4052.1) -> 1.88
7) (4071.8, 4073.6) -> 2.24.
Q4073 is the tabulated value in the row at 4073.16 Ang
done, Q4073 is 2.24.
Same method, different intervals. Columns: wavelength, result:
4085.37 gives 2.2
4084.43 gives 1.99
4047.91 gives 1.87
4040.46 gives 1.88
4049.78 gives 2.32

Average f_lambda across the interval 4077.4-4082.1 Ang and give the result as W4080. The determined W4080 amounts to 1.6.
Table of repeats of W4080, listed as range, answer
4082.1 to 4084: 1.9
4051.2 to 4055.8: 1.75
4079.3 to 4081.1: 1.45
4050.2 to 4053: 1.86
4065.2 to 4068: 1.69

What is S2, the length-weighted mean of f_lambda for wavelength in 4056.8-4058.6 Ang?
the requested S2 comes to 1.79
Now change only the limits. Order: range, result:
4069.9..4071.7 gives 1.99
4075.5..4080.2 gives 1.84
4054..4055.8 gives 1.83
